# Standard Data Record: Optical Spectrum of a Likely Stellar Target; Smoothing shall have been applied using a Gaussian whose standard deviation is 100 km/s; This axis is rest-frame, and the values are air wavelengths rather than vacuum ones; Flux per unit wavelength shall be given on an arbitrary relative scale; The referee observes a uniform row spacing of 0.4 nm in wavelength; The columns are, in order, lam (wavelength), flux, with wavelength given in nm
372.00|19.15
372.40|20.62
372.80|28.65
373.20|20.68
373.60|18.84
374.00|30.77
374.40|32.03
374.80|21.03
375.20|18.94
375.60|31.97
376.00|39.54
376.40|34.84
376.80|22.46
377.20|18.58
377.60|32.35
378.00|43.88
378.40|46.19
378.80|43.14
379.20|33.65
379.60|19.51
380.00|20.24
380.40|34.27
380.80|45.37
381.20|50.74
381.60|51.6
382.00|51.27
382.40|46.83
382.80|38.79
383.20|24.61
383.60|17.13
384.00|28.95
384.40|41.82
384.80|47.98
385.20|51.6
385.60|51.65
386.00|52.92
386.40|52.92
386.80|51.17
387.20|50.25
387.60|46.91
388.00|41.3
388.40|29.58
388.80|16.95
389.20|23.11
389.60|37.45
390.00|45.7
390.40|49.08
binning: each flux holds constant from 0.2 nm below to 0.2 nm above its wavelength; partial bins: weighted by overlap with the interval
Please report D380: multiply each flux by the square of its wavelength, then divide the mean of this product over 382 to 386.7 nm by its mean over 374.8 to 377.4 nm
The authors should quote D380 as 1.61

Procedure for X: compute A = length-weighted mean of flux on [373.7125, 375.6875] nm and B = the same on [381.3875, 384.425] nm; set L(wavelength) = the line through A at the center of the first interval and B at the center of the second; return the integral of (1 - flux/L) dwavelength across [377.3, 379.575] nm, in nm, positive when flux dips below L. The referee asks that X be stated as -0.44 nm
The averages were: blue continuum 26.3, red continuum 37.4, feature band 37.3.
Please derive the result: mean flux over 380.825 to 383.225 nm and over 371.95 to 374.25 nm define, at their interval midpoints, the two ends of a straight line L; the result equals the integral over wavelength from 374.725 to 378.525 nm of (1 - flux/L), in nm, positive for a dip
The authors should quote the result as 0.17 nm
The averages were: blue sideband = 23.6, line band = 31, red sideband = 45.5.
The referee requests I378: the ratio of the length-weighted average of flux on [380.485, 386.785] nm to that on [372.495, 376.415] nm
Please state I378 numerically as 1.61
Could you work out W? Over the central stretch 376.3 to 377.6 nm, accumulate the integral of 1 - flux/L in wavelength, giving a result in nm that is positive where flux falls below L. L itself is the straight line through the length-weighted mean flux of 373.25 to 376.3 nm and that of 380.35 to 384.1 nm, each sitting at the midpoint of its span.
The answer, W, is 0.22 nm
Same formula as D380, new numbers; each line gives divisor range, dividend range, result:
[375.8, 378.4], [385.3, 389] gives 1.40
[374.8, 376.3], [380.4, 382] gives 1.68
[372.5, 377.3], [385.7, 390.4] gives 1.66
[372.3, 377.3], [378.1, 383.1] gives 1.56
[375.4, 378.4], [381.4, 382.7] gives 1.53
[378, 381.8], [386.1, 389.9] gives 1.06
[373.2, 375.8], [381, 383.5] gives 1.77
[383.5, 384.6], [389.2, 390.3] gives 1.32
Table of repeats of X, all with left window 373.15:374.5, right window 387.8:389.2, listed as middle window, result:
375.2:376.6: -0.379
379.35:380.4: 0.138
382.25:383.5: -0.341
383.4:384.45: 0.002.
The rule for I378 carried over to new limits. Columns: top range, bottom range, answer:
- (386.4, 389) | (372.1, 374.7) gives 1.62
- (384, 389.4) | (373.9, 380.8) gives 1.36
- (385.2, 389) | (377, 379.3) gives 1.21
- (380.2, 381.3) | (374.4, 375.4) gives 1.91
